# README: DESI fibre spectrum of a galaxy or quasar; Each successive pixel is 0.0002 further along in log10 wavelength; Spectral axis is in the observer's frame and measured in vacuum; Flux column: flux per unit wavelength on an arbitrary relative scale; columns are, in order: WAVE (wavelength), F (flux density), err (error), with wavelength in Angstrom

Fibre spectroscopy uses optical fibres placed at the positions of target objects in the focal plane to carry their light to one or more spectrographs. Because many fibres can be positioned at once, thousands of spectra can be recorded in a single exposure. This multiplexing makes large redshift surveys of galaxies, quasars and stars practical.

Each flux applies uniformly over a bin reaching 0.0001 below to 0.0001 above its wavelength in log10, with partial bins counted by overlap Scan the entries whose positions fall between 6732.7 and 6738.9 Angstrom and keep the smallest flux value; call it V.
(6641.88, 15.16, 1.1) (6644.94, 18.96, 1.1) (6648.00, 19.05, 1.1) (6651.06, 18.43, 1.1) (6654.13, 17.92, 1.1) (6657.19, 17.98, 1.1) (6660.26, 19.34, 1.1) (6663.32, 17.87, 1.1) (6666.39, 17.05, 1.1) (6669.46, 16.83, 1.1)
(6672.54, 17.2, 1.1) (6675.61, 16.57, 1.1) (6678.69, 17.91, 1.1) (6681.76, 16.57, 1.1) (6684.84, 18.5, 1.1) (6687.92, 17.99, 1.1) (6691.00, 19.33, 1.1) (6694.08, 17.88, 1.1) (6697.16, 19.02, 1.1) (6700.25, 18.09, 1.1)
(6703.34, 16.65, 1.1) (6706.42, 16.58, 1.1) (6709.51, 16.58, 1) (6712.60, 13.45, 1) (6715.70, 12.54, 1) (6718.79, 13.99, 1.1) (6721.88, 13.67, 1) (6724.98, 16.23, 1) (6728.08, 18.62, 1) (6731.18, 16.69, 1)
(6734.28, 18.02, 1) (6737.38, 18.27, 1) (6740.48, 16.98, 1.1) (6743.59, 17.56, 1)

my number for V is 18.02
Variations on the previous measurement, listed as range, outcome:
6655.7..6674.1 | 16.83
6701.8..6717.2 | 12.54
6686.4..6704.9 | 16.65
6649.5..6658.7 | 17.92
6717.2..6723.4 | 13.67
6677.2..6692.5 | 16.57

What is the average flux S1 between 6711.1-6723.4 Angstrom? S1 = 13.4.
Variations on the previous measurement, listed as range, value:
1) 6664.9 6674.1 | 17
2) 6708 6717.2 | 14.2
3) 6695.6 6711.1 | 17.4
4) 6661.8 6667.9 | 17.5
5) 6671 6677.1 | 16.9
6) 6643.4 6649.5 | 19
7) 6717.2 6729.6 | 15.6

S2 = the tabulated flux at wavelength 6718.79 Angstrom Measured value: 13.99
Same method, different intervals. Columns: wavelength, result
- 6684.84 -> 18.5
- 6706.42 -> 16.58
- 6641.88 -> 15.16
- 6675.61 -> 16.57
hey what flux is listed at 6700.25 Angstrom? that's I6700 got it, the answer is 18.09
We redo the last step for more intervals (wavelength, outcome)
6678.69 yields 17.91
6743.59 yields 17.56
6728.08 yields 18.62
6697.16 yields 19.02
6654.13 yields 17.92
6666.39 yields 17.05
